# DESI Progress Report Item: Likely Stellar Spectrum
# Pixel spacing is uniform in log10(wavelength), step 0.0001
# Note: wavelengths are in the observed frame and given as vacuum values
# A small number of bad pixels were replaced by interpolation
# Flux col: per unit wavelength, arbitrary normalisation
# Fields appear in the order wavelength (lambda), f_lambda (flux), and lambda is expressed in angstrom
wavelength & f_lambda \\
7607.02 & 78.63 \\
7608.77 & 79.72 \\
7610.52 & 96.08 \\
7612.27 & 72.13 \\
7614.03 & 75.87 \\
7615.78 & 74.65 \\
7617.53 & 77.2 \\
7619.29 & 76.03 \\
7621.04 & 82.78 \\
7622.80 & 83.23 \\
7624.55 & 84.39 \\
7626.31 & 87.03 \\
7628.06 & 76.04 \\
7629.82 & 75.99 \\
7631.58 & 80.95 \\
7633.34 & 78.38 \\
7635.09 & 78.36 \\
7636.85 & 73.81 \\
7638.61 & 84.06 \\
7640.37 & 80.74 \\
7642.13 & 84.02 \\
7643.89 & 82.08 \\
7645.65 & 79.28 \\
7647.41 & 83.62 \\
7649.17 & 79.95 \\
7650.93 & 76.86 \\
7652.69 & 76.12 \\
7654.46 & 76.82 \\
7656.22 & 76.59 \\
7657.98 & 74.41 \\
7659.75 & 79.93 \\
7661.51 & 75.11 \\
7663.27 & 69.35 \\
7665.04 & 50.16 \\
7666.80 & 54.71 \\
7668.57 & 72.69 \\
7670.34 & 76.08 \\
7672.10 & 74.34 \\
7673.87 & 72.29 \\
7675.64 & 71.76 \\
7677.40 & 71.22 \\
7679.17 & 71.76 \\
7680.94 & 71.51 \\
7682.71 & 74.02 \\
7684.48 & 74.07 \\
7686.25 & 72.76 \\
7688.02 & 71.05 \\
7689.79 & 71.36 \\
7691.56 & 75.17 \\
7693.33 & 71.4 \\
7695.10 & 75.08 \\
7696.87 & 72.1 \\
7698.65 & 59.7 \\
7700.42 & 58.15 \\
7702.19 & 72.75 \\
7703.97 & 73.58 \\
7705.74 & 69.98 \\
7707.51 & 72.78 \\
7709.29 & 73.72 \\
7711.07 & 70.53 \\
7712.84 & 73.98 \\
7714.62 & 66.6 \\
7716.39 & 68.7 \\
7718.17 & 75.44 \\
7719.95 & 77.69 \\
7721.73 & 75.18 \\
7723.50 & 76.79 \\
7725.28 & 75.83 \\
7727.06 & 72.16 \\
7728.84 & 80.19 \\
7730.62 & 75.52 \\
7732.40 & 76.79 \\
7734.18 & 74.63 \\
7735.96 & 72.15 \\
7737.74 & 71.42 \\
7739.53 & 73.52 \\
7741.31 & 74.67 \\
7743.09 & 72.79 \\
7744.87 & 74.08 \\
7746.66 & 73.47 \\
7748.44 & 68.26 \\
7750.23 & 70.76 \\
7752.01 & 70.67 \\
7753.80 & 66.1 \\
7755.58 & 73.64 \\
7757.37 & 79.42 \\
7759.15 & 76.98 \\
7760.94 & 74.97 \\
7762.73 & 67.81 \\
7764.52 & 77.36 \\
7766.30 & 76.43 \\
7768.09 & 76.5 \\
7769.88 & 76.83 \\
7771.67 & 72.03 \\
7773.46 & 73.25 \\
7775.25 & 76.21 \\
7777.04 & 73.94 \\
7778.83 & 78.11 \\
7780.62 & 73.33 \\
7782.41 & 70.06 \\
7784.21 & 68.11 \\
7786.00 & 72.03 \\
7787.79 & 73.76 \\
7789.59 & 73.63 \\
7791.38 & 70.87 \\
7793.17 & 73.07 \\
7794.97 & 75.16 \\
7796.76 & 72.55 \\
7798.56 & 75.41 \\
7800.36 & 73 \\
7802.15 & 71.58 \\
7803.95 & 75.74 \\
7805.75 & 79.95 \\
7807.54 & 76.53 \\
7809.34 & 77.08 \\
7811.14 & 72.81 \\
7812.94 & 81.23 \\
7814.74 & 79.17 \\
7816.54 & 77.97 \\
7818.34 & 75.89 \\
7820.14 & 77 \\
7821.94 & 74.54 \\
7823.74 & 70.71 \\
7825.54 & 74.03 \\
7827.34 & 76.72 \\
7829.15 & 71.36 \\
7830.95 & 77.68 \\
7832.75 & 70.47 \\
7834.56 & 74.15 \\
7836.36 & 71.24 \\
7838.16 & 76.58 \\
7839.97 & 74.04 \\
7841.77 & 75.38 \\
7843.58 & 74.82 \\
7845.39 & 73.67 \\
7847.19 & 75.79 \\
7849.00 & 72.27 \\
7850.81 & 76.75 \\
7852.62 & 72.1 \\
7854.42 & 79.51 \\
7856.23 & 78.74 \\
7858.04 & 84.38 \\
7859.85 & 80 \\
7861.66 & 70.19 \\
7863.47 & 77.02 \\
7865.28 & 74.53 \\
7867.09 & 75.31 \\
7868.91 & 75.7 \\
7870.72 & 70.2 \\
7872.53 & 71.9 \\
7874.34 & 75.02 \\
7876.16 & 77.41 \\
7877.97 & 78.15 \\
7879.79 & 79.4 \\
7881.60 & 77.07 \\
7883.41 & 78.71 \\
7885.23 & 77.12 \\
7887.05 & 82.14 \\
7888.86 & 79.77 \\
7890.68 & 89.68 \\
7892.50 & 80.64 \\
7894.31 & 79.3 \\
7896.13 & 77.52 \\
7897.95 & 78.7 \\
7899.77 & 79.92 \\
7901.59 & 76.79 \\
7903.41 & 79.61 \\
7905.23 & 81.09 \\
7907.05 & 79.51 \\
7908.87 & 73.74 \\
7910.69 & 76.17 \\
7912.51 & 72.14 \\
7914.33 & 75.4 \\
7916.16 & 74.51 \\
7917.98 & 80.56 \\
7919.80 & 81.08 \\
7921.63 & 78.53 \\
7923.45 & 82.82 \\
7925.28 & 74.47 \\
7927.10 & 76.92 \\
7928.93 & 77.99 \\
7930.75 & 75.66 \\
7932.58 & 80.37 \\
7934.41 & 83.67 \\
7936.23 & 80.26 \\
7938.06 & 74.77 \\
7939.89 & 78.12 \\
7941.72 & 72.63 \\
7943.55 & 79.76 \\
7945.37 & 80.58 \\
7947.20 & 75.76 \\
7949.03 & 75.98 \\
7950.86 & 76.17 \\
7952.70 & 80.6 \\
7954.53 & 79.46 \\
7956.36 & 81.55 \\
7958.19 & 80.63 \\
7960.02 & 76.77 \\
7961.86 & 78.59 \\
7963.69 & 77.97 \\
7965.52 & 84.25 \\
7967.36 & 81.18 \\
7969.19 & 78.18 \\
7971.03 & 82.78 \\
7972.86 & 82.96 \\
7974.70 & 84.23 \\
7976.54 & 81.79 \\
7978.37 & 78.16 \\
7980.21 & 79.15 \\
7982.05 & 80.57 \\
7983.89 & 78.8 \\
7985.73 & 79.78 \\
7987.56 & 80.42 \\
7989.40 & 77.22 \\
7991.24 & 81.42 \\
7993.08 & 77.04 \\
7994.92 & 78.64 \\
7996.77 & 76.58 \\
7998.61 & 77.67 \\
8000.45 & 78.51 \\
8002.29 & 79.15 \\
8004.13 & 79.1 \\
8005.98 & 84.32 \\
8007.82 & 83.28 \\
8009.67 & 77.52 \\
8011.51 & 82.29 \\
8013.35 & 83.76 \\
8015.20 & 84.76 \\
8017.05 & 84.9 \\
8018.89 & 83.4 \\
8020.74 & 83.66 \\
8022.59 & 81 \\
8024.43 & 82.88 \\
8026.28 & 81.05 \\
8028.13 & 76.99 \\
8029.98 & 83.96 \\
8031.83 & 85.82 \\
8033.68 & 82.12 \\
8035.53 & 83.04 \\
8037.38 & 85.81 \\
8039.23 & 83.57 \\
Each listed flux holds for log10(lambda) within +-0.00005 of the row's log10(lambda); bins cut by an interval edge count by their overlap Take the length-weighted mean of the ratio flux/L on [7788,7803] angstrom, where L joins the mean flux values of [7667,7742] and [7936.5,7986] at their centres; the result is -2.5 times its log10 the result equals 0.03 mag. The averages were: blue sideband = 72.5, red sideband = 79.3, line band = 73.2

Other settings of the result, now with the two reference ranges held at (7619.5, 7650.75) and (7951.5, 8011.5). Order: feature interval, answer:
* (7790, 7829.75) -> 0.07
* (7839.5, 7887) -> 0.06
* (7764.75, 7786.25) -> 0.09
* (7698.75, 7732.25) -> 0.11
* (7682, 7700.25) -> 0.14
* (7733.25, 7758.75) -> 0.11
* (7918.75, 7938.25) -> 0.02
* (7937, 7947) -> 0.04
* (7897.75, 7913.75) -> 0.04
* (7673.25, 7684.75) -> 0.12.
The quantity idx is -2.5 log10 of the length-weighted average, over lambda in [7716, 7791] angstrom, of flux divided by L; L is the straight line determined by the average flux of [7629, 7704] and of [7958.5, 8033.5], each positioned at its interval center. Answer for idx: 0.03 mag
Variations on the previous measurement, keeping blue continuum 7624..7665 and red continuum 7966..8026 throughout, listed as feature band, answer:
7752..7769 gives 0.07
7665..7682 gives 0.13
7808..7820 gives 0.03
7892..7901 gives 0.01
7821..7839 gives 0.08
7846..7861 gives 0.03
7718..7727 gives 0.04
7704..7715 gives 0.10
